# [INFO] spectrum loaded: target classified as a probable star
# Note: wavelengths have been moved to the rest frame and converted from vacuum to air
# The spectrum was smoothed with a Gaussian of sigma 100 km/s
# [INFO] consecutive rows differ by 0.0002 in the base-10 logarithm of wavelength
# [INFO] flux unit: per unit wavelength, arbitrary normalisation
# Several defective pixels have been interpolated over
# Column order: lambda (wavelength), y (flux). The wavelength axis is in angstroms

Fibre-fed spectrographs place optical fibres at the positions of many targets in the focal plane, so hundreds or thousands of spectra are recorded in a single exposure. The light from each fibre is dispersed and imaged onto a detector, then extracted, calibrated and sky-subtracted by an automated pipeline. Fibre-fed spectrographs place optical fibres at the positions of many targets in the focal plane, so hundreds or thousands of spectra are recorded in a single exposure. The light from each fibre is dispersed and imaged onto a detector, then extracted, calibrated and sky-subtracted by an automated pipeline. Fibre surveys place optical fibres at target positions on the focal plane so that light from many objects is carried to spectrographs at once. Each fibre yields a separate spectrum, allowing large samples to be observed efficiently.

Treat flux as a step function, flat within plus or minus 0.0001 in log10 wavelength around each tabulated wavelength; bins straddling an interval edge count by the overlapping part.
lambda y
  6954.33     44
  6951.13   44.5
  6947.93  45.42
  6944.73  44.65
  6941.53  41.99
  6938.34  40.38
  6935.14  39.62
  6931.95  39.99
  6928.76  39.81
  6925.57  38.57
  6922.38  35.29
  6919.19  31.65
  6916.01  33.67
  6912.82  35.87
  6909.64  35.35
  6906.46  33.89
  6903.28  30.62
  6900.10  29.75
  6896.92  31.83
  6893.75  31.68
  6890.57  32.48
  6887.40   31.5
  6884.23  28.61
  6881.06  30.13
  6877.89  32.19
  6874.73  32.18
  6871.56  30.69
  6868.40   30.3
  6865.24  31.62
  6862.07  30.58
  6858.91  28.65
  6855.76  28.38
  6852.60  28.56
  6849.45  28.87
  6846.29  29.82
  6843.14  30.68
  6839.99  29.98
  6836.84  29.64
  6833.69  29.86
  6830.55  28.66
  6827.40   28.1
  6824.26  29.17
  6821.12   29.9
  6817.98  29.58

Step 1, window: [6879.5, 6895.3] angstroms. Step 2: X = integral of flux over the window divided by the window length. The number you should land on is 30.9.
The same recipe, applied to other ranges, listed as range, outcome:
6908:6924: 34.4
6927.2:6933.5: 39.9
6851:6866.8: 29.6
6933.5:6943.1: 40.7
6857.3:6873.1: 30.4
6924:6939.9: 39.7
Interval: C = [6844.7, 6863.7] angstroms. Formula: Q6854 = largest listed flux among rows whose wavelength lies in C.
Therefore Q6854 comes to 30.58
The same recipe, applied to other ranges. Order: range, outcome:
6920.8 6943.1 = 41.99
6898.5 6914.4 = 35.87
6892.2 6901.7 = 31.83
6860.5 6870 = 31.62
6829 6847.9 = 30.68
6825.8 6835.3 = 29.86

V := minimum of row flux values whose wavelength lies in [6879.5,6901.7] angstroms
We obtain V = 28.61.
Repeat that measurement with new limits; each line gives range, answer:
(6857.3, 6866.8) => 28.65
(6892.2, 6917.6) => 29.75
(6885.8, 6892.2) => 31.5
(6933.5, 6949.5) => 39.62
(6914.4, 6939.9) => 31.65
